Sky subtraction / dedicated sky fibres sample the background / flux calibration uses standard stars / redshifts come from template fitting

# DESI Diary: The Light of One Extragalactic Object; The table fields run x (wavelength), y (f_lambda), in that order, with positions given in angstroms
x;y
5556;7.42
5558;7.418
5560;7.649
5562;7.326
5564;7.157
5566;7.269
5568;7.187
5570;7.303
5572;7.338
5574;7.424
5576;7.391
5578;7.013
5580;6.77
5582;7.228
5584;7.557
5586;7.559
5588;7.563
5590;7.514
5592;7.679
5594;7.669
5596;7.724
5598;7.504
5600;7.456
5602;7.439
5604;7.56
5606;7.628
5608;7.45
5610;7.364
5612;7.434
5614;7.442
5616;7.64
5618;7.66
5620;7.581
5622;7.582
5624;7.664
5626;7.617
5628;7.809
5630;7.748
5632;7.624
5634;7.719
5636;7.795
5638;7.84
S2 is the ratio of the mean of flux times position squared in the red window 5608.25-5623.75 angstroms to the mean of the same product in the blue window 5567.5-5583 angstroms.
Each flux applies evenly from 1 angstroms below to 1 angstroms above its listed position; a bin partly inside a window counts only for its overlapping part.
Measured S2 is 1.1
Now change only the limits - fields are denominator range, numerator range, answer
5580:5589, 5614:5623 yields 1.04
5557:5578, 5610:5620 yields 1.04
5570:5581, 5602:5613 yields 1.05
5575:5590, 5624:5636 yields 1.07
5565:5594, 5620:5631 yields 1.06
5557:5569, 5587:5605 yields 1.04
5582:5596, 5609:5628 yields 1.01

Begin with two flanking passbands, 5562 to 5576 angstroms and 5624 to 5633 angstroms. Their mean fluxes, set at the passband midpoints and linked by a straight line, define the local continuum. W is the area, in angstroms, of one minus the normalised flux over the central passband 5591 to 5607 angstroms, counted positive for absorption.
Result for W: -0.2 angstroms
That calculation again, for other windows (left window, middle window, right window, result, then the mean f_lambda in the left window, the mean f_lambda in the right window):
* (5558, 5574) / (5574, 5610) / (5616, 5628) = 0.1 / 7.33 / 7.64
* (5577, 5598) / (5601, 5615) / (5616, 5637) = 0.2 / 7.43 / 7.68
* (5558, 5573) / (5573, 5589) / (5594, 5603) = 0.3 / 7.33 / 7.55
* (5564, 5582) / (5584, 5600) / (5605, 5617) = -0.5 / 7.21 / 7.49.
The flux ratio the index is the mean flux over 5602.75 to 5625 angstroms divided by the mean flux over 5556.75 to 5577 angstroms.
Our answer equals 1.03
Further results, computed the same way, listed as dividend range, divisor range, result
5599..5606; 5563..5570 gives 1.04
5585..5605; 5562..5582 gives 1.05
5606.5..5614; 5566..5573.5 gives 1.02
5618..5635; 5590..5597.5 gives 1.00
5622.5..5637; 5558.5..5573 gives 1.05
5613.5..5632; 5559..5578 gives 1.04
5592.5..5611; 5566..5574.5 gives 1.03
